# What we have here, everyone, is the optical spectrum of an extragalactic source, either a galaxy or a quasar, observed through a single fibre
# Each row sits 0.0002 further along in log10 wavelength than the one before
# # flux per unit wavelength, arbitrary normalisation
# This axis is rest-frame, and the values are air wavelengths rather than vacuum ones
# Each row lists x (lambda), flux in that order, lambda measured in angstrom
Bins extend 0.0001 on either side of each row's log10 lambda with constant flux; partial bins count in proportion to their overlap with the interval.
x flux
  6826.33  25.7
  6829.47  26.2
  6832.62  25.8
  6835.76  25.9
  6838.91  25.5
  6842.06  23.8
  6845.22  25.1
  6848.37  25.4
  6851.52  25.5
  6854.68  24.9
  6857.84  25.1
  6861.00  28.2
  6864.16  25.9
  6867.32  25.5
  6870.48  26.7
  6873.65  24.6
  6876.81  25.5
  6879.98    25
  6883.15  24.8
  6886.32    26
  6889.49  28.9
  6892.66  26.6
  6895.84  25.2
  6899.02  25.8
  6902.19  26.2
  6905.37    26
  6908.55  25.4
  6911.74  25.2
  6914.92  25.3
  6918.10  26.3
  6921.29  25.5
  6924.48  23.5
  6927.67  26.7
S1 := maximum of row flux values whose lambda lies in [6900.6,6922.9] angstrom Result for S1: 26.3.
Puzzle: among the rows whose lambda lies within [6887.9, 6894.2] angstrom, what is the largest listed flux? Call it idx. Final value 28.9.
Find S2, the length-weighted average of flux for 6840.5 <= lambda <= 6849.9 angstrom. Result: 24.8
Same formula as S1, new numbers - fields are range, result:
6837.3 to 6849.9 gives 25.5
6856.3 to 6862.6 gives 28.2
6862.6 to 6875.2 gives 26.7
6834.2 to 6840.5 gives 25.9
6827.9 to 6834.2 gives 26.2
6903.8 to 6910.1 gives 26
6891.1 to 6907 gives 26.6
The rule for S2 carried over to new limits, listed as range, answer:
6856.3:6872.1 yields 26.3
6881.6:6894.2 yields 26.6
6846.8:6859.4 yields 25.2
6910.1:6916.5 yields 25.2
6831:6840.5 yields 25.7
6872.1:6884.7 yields 25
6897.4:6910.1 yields 25.9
